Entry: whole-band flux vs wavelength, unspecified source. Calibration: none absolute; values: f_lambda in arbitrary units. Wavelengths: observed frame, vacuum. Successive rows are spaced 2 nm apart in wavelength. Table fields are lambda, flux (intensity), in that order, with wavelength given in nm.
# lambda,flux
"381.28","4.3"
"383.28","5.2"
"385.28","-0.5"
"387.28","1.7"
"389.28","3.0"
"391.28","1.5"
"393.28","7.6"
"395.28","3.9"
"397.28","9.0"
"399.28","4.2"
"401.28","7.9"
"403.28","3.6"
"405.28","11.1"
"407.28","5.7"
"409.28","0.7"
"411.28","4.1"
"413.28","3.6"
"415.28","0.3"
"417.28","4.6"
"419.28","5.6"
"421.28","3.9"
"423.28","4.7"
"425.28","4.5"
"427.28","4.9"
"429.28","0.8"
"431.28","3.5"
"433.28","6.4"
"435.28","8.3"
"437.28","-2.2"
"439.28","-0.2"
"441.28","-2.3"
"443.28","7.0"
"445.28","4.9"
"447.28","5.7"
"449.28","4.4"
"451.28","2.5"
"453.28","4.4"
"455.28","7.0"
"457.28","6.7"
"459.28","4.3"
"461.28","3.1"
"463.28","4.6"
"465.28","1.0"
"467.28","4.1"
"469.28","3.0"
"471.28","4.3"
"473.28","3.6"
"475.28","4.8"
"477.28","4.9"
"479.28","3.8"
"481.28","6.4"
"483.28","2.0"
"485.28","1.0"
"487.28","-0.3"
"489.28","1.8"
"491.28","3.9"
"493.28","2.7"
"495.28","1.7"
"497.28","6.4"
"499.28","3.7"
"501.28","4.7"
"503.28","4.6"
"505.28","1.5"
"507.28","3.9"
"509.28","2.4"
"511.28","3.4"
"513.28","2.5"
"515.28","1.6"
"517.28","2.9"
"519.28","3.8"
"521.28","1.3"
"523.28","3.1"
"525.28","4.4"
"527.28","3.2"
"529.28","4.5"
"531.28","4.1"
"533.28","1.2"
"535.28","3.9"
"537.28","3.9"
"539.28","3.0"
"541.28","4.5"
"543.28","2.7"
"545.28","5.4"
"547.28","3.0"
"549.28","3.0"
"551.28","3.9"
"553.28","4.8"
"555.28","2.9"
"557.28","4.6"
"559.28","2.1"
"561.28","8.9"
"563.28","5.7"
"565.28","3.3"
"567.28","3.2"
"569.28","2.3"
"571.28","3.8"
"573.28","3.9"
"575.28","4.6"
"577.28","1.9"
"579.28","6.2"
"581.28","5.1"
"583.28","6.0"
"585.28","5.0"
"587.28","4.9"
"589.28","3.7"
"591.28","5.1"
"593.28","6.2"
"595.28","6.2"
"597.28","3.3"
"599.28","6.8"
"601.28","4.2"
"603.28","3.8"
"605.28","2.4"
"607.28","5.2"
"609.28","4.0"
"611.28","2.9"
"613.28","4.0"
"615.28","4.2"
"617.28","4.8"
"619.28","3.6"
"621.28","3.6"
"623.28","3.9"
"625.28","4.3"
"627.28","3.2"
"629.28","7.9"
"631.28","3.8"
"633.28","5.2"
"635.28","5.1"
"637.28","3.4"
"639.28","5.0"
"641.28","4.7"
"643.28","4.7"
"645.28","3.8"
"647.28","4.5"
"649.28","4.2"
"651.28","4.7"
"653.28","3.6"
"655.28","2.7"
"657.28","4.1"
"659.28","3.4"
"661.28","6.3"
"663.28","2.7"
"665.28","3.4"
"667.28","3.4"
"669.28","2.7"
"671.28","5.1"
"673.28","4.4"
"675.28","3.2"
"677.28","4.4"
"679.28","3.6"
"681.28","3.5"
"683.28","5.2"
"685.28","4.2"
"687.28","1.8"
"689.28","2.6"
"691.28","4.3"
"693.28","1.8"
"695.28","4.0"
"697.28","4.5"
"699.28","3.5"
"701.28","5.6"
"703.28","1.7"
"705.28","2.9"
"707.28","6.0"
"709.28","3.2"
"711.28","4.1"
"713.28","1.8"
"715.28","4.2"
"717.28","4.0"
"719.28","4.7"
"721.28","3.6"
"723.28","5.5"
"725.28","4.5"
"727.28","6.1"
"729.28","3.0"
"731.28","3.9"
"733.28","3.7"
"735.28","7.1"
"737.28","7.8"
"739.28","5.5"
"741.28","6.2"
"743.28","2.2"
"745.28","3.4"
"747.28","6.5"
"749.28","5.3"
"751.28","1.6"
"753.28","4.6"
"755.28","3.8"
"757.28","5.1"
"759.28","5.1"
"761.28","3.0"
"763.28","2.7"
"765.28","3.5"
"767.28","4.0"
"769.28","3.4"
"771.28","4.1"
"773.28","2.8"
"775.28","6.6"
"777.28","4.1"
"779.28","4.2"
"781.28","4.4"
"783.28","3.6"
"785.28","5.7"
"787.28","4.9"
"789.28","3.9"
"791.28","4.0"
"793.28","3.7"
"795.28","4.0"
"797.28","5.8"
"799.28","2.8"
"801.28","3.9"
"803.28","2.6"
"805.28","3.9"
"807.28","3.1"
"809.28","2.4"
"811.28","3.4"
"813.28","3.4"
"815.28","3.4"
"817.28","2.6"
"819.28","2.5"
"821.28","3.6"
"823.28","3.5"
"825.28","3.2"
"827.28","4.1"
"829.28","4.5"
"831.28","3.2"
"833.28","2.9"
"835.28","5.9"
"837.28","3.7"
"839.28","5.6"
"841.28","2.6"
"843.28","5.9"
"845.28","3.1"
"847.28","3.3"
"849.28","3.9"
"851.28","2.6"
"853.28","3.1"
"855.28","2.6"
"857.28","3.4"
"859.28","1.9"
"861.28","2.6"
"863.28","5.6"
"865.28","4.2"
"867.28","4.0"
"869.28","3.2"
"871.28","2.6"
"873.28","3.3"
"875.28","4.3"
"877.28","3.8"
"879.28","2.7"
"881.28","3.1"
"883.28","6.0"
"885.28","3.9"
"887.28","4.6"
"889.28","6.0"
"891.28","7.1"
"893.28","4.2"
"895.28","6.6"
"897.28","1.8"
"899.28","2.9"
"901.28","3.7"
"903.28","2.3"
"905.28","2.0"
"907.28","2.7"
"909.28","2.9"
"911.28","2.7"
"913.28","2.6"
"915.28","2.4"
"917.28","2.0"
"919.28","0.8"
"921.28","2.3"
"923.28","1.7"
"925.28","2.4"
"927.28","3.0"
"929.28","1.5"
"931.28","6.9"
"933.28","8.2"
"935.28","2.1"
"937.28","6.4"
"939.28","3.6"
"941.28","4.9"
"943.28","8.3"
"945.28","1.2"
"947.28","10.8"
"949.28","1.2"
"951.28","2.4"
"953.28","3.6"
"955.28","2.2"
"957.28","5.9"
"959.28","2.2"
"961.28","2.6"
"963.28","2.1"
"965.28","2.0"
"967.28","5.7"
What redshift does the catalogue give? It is 0.122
